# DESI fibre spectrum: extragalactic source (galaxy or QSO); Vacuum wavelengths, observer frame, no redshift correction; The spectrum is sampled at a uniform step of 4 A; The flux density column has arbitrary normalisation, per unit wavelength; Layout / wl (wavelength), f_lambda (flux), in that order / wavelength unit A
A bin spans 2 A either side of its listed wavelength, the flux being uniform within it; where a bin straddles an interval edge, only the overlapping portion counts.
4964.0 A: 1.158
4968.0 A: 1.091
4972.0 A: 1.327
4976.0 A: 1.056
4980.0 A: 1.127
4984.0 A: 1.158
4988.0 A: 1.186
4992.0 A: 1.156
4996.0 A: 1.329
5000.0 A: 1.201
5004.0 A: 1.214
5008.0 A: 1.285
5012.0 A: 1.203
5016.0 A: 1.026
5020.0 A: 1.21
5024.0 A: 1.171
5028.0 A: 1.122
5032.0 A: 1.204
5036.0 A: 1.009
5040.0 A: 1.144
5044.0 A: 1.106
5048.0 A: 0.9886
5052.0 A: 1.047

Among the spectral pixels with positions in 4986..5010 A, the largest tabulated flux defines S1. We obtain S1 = 1.329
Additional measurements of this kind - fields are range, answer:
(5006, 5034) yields 1.285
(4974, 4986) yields 1.158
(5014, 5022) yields 1.21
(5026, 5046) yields 1.204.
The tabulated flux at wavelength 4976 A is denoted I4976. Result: 1.056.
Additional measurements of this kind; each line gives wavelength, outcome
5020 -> 1.21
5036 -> 1.009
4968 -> 1.091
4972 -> 1.327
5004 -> 1.214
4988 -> 1.186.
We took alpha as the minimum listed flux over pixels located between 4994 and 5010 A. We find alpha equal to 1.201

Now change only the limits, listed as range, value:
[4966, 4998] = 1.056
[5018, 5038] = 1.009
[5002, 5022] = 1.026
